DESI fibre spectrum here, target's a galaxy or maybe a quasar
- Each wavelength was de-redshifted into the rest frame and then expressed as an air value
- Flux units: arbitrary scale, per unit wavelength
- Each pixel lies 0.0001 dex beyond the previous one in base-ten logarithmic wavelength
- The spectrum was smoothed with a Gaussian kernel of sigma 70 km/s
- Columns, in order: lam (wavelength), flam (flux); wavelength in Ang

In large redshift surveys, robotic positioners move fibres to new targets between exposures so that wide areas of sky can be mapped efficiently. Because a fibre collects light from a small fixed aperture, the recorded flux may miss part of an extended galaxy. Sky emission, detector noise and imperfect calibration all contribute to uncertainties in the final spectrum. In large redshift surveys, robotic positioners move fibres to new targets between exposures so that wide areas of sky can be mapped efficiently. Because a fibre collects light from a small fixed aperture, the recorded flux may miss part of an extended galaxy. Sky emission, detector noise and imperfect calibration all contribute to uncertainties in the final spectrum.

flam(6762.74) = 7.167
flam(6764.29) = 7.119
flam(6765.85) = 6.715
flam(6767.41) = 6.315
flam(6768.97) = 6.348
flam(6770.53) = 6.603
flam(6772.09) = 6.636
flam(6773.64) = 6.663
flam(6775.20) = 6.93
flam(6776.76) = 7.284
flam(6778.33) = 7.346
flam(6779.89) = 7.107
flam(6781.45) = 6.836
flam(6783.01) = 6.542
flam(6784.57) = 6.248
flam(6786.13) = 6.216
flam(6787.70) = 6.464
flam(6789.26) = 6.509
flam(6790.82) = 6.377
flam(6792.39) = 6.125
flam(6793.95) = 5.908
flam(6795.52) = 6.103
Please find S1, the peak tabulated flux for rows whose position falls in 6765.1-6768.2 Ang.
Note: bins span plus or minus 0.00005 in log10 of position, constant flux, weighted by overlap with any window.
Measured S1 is 6.715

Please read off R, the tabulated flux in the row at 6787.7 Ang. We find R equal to 6.464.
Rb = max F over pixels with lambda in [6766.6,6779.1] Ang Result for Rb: 7.346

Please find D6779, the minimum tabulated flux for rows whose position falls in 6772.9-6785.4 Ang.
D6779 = 6.248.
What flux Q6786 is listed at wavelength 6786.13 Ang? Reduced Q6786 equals 6.216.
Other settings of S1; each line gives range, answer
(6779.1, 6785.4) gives 7.107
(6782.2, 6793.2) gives 6.542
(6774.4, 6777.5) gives 7.284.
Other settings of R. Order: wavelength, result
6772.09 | 6.636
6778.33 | 7.346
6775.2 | 6.93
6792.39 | 6.125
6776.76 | 7.284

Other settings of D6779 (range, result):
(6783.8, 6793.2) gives 6.125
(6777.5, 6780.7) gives 7.107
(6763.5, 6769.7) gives 6.315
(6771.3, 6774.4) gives 6.636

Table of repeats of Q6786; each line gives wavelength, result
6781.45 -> 6.836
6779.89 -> 7.107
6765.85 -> 6.715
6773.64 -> 6.663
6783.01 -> 6.542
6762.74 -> 7.167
